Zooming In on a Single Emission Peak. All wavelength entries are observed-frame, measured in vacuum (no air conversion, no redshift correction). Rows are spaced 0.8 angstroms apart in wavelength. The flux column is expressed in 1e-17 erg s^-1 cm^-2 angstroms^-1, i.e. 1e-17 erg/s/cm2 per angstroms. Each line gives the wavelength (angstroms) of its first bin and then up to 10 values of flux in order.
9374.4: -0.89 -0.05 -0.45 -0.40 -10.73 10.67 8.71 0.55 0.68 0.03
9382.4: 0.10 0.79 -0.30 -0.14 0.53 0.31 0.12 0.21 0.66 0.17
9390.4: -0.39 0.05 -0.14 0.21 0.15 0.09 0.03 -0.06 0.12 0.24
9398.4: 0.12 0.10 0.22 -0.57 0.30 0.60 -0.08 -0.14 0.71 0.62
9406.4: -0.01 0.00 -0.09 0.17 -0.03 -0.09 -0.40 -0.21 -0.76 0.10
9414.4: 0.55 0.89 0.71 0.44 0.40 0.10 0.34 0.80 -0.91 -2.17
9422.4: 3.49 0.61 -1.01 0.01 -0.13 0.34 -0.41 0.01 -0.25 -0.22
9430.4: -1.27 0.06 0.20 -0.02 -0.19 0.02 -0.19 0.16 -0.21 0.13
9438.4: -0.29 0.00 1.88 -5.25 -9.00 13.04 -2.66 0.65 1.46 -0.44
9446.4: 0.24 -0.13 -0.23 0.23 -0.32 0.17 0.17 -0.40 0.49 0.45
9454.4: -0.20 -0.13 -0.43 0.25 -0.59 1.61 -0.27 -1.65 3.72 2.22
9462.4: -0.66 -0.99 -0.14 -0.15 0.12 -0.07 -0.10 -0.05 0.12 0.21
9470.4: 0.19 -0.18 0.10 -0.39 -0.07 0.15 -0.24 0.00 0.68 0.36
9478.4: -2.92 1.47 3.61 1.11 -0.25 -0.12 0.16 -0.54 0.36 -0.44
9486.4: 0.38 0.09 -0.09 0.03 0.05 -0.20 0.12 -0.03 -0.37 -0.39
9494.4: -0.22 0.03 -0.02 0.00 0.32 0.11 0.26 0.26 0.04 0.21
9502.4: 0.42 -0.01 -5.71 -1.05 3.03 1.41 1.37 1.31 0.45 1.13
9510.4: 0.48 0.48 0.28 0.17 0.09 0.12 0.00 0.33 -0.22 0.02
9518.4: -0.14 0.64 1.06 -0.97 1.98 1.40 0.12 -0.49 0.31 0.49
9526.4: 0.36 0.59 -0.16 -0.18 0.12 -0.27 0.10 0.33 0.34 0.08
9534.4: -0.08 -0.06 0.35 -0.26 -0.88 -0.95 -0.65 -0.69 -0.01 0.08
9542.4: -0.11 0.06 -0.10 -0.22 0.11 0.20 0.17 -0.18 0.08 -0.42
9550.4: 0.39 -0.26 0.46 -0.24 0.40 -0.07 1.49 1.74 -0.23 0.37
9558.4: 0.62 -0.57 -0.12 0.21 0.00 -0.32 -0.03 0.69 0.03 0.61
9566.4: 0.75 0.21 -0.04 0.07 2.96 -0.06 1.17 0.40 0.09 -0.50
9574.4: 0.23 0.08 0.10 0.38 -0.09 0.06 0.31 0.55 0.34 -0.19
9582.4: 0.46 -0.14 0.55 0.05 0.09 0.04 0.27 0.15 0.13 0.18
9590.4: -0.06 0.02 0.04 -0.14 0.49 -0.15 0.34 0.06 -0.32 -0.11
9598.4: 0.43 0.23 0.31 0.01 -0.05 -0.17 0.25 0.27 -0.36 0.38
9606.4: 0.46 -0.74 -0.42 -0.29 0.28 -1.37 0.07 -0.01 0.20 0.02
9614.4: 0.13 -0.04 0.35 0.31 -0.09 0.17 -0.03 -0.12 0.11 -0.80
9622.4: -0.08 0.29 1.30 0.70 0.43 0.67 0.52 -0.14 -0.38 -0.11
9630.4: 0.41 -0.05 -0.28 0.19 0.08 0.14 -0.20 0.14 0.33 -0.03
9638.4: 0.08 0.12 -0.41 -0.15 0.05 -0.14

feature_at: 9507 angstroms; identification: [O III]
